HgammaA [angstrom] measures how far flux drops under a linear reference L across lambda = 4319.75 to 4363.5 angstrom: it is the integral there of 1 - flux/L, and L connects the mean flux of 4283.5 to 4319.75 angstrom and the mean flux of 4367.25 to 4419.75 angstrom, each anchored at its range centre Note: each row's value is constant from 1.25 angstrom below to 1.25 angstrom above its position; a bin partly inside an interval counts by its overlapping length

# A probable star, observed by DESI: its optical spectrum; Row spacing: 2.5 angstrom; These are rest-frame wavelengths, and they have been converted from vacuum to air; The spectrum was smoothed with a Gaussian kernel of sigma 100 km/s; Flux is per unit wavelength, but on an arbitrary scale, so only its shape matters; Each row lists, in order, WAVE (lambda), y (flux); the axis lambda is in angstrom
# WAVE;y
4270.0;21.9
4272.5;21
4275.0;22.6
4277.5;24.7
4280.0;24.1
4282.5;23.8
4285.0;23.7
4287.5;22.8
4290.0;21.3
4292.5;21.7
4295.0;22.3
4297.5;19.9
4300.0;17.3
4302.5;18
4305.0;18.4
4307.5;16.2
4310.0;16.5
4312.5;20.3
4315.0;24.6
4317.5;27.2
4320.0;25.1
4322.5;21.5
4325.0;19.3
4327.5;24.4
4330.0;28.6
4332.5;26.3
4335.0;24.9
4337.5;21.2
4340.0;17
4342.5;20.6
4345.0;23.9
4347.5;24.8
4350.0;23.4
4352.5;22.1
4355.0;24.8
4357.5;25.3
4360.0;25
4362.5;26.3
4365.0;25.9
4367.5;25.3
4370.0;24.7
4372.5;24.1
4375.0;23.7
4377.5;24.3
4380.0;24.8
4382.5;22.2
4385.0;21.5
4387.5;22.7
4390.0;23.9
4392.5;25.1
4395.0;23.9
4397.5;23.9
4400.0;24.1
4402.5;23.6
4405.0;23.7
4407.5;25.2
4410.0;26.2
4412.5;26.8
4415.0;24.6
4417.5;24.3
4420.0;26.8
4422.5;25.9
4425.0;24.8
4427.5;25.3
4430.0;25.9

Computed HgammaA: -2.3 angstrom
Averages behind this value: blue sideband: 20.9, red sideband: 24.2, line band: 23.5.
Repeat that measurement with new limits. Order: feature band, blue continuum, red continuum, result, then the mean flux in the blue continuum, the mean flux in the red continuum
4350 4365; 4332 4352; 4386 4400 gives -1.11 angstrom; 22.6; 23.9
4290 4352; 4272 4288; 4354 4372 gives 6.45 angstrom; 23.4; 25.3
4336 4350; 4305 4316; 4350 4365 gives 0.78 angstrom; 19.2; 24.7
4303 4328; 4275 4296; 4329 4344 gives 2.03 angstrom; 23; 23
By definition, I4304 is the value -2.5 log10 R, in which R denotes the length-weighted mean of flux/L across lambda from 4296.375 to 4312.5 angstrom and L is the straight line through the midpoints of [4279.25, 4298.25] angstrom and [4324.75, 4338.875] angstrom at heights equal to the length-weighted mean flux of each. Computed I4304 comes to 0.28 mag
